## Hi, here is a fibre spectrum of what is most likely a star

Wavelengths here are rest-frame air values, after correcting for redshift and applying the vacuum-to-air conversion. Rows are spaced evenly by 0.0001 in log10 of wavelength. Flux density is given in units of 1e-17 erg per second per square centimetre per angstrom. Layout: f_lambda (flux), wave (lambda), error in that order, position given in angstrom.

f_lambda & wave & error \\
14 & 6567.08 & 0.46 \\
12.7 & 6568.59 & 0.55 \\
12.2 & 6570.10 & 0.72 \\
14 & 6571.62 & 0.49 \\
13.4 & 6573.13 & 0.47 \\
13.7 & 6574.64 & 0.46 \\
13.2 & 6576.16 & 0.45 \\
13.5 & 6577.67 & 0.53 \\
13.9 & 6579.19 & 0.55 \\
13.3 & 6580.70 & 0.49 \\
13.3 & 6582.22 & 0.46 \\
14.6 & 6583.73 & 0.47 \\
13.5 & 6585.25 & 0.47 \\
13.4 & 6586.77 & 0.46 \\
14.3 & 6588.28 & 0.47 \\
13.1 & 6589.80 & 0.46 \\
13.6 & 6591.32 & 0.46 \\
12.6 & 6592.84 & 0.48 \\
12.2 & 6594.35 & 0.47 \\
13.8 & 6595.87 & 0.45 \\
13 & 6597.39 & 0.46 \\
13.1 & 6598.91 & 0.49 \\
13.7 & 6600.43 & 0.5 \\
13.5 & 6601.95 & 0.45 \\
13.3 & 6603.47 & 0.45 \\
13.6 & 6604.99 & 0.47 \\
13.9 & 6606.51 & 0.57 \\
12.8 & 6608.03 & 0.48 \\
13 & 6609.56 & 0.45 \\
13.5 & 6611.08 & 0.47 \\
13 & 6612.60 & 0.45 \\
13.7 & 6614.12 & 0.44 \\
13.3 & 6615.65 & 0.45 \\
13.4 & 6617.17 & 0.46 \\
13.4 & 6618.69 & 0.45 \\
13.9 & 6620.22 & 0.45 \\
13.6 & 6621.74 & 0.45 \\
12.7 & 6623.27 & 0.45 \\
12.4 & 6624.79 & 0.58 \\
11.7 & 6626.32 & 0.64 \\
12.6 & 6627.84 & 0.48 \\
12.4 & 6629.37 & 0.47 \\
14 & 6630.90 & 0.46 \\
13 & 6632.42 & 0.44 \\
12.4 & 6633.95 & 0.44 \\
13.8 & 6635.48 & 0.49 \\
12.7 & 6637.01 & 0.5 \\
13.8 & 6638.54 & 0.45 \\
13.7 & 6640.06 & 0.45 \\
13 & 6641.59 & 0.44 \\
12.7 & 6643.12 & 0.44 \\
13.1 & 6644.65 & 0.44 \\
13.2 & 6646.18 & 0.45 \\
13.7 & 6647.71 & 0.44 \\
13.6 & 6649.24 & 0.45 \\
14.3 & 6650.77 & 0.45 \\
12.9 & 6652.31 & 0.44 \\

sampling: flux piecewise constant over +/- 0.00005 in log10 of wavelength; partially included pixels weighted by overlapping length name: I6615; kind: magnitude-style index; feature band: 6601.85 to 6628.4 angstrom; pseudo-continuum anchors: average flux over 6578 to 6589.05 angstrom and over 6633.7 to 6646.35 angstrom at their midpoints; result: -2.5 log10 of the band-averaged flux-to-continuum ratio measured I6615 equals 0.02 mag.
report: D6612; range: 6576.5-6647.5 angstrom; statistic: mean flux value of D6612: 13.3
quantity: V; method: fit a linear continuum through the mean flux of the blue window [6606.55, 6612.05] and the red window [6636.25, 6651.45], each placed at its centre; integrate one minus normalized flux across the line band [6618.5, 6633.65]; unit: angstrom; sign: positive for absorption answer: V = 0.4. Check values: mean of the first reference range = 13.2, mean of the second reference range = 13.4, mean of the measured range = 12.9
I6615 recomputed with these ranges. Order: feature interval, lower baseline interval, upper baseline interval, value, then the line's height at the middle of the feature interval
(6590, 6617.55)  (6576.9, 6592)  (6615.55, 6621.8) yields 0.03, 13.6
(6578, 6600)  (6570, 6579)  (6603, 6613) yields 0.00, 13.4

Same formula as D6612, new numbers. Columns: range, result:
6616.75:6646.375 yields 13.1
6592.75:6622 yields 13.3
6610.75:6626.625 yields 13.2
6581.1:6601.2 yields 13.4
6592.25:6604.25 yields 13.2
